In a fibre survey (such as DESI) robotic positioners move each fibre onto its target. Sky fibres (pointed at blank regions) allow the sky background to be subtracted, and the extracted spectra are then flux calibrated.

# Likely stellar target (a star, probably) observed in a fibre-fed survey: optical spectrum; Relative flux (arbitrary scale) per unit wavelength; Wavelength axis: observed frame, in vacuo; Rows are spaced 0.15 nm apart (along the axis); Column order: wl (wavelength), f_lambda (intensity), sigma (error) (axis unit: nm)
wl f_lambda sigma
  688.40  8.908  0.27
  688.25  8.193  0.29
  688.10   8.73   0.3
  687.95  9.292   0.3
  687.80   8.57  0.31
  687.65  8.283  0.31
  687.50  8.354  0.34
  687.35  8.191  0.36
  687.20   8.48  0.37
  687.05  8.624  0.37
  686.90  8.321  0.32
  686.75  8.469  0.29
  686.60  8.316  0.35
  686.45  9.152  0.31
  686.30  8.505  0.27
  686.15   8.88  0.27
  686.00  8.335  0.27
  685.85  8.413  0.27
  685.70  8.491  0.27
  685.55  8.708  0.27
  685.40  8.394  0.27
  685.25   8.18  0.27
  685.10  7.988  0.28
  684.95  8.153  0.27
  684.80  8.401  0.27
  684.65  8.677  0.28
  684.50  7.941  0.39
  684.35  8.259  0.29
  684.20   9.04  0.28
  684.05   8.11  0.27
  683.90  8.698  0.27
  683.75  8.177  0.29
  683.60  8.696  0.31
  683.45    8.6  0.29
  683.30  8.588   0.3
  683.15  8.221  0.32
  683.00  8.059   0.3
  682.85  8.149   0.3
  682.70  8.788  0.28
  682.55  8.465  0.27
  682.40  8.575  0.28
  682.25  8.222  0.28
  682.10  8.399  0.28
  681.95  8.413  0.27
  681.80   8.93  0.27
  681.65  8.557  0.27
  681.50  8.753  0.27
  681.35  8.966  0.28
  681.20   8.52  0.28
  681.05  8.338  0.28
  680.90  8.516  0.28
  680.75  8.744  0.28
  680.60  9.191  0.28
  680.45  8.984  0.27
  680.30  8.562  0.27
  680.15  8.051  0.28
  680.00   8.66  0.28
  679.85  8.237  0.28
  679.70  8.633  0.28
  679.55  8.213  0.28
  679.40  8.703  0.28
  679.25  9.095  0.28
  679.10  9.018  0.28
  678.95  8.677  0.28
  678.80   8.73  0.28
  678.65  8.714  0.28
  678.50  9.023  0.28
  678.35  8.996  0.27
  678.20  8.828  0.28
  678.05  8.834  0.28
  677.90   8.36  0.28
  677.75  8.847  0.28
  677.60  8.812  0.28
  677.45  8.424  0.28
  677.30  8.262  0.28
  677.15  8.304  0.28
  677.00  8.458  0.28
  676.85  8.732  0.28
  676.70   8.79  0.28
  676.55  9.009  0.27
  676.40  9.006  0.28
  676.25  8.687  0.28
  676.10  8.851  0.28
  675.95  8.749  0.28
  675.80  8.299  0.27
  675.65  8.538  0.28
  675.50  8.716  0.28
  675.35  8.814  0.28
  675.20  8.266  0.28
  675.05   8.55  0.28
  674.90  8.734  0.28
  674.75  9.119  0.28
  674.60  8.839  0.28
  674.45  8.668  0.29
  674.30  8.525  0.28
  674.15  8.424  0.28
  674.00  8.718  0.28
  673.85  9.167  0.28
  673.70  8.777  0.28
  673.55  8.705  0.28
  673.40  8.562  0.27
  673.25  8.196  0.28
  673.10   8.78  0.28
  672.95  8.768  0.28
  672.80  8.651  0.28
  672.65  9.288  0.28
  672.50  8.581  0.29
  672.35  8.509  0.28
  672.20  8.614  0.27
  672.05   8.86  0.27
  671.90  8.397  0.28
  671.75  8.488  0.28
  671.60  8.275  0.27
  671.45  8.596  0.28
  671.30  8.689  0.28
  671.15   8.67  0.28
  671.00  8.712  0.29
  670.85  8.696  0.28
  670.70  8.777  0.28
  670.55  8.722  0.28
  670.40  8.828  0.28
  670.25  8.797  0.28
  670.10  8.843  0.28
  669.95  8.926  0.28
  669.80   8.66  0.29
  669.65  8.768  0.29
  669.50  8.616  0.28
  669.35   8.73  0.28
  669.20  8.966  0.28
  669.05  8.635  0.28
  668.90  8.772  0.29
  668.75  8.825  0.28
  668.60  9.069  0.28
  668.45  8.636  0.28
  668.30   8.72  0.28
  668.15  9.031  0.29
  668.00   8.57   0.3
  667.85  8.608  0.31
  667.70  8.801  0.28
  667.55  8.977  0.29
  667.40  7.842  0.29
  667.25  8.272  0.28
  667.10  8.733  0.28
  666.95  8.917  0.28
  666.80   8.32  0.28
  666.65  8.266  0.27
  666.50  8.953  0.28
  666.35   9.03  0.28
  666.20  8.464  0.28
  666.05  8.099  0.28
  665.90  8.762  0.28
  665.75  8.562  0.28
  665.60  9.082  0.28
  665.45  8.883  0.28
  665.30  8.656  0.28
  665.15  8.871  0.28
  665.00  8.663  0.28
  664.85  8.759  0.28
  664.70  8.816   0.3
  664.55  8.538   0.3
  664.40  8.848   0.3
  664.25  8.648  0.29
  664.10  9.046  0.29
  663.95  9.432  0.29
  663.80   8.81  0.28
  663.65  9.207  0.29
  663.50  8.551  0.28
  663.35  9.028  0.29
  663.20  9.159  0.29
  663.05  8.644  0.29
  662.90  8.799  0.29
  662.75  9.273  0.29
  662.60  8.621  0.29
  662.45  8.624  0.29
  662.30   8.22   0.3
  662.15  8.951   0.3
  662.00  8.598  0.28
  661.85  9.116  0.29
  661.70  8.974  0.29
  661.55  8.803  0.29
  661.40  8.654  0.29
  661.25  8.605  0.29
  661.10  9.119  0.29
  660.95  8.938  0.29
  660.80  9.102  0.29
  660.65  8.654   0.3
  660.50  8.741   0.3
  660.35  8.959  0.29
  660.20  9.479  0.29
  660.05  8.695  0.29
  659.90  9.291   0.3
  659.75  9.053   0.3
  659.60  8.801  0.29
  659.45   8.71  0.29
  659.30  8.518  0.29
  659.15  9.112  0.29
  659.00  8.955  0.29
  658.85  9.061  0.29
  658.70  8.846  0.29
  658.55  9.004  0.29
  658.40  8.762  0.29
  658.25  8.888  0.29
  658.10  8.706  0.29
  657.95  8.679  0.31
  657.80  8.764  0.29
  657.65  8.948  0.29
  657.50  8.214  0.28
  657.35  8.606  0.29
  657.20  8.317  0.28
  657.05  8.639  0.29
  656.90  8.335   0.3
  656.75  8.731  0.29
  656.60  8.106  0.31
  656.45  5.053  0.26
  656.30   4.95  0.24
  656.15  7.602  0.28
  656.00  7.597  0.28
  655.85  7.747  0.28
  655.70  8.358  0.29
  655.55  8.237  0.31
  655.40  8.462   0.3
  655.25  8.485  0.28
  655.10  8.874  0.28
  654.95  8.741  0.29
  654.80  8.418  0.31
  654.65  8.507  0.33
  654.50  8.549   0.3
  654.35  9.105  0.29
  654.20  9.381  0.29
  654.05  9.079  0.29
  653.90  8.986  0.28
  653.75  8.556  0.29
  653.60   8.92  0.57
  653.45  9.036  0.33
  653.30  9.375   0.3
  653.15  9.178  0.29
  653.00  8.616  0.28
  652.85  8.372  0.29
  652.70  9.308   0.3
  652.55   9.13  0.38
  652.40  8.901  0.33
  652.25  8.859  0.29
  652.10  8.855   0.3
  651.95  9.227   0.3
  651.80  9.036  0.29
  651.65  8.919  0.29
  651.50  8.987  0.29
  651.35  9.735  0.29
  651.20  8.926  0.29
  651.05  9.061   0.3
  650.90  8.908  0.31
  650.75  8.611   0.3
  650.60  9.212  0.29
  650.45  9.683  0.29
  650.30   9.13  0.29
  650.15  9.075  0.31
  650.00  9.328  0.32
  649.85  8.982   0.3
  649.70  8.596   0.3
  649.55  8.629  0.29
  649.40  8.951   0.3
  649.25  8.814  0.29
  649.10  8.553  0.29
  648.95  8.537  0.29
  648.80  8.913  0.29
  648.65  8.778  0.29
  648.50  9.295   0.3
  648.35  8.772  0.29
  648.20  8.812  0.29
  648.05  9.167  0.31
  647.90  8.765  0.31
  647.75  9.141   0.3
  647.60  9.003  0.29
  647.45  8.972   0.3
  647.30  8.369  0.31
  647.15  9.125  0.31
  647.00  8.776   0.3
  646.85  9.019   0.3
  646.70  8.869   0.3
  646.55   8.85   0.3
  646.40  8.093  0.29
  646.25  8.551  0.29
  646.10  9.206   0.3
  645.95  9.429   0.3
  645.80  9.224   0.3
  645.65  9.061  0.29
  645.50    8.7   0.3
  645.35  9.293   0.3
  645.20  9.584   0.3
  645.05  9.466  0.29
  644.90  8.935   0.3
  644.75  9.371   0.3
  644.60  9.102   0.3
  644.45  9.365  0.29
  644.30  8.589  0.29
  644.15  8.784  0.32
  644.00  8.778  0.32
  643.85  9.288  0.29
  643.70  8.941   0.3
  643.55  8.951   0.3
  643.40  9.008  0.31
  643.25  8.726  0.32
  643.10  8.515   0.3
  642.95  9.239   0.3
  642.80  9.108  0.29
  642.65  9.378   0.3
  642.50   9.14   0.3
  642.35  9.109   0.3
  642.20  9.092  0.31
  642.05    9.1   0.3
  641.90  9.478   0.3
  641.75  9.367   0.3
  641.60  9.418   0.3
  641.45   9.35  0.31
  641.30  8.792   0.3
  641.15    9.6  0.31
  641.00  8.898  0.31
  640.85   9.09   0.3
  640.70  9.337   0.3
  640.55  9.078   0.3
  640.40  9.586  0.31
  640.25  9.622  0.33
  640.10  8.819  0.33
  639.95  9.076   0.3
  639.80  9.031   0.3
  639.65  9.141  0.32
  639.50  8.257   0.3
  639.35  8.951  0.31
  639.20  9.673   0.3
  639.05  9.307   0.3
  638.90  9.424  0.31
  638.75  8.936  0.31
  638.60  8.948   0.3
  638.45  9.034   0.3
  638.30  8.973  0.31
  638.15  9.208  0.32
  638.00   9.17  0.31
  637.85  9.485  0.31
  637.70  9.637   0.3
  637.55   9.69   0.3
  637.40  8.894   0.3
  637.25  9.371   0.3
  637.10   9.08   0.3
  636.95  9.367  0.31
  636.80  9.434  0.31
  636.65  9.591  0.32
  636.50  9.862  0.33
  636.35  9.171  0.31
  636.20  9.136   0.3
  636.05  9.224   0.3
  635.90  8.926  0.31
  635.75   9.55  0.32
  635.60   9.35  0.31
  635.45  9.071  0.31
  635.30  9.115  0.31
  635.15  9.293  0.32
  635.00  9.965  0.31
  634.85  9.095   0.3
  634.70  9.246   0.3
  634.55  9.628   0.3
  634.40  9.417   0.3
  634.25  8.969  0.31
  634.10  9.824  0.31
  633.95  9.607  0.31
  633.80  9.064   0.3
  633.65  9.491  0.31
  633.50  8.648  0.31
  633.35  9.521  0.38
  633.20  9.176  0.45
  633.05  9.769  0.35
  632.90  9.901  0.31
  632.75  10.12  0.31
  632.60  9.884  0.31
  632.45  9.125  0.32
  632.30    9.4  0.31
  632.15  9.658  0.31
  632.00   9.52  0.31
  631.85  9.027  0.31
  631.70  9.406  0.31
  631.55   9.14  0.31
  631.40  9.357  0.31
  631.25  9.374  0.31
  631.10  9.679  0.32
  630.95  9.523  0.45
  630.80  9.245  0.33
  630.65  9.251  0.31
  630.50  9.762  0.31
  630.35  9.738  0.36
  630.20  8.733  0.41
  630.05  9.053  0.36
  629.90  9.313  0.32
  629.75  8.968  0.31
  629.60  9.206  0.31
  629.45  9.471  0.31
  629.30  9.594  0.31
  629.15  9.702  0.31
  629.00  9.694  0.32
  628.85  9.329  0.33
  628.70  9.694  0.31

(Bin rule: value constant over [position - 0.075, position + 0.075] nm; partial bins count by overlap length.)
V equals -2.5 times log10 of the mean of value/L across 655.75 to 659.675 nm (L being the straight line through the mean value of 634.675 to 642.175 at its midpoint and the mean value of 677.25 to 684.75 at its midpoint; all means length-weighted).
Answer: 0.08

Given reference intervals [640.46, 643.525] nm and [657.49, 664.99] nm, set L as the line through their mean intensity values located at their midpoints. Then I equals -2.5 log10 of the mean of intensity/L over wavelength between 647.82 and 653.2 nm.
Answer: 0.01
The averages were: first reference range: 9.14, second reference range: 8.86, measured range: 8.96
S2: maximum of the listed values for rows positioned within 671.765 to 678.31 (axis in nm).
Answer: 9.288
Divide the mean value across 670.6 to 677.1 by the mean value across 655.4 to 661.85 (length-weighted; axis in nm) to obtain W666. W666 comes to 1.0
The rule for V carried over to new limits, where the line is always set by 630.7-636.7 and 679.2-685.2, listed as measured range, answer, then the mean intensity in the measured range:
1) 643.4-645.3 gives 0.01 mag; 9.1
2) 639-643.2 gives 0.01 mag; 9.16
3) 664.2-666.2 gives 0.01 mag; 8.7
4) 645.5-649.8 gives 0.03 mag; 8.86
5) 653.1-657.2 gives 0.08 mag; 8.33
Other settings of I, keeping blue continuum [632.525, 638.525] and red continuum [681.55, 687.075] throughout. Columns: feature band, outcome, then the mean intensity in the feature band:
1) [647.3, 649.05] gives 0.03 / 8.89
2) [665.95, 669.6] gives 0.01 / 8.66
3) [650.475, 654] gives 0.01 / 9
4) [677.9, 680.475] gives -0.02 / 8.69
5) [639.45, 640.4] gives 0.03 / 9.06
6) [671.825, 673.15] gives 0.00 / 8.72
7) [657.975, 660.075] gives 0.01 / 8.89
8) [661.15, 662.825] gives 0.01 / 8.77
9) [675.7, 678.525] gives -0.01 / 8.69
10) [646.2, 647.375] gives 0.05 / 8.71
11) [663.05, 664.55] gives -0.01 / 8.93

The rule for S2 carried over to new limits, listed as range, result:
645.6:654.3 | 9.735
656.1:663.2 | 9.479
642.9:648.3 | 9.584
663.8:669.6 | 9.432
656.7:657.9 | 8.948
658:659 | 9.061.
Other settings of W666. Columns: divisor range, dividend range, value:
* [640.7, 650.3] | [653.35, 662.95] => 0.96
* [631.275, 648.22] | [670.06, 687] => 0.94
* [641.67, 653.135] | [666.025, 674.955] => 0.97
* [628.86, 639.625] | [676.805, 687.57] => 0.91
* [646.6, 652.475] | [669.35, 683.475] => 0.97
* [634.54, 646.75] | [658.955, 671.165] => 0.96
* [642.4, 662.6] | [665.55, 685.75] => 0.98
